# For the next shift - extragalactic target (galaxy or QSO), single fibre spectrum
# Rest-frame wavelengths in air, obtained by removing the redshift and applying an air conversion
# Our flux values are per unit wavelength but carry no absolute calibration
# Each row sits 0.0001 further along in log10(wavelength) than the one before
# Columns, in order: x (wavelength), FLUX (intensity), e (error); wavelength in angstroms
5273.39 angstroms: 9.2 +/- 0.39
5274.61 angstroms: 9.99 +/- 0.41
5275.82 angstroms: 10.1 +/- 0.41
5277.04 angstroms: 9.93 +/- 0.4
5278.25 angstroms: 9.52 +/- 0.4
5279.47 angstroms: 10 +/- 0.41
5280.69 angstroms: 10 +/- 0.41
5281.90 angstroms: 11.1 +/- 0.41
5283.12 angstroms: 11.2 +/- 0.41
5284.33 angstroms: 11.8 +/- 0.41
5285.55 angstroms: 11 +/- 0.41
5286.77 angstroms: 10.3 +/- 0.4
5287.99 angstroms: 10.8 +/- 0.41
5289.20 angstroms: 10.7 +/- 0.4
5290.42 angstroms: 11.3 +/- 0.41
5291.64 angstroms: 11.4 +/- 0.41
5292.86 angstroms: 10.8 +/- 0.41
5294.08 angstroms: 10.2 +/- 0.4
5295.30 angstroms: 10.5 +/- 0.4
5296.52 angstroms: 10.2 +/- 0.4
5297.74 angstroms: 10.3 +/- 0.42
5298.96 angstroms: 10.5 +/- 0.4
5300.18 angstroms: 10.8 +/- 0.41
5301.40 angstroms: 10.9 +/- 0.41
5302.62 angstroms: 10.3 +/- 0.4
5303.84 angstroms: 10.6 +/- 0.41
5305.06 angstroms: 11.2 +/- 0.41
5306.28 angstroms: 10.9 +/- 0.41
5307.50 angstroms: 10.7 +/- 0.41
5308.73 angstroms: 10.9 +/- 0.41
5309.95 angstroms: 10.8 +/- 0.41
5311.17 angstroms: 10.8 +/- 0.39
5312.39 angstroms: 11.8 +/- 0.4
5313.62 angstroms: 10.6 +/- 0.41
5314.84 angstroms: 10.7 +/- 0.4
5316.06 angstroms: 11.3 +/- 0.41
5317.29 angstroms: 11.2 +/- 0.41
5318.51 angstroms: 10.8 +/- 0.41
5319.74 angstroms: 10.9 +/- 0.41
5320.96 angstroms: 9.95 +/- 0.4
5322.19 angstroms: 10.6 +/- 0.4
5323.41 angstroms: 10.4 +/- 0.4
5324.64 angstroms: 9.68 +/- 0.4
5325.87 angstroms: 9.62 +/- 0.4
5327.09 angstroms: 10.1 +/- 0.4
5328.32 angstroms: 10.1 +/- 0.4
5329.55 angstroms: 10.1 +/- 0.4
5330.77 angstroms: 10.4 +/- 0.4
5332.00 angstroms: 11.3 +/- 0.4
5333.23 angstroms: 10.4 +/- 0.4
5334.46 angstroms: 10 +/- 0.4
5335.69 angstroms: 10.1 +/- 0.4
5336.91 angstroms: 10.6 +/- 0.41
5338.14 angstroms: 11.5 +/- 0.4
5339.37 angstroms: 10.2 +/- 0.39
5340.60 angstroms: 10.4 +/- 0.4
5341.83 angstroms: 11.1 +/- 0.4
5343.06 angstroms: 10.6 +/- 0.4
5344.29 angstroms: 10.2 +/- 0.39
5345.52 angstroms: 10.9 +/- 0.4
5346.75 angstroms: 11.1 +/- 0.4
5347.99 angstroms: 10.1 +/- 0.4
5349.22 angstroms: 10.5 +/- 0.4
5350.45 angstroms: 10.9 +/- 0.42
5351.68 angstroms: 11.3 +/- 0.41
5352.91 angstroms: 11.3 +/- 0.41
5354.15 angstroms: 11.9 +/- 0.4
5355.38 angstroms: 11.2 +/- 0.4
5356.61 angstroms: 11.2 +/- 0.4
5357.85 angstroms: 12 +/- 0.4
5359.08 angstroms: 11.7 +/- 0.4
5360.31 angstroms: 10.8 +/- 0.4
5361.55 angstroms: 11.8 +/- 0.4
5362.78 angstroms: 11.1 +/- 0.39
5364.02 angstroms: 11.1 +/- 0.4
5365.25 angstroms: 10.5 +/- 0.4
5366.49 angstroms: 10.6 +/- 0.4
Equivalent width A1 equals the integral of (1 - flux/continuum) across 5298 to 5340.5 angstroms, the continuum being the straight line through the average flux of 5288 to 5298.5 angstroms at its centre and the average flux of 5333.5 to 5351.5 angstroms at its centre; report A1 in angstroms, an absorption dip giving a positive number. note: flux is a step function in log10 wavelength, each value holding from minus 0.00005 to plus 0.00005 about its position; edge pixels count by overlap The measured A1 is 0.1 angstroms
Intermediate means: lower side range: 10.7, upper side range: 10.6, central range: 10.6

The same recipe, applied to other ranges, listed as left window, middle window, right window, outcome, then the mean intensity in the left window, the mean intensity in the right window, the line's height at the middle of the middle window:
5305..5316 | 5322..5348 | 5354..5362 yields 1.8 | 10.9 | 11.5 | 11.2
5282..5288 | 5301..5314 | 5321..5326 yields -0.5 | 11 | 10.1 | 10.5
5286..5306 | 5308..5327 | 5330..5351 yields 0.0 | 10.7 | 10.6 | 10.6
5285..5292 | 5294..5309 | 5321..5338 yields 0.1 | 10.9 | 10.3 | 10.7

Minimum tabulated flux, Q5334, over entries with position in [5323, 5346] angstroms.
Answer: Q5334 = 9.62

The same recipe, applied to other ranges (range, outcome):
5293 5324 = 9.95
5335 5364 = 10.1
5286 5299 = 10.2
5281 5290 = 10.3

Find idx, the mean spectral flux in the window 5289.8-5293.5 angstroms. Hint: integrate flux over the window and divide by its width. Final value 11.1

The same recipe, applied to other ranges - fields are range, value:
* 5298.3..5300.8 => 10.6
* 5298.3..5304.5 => 10.6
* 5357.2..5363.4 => 11.5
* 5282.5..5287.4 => 11.1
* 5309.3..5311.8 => 10.8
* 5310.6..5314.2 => 11.1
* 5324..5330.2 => 9.92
